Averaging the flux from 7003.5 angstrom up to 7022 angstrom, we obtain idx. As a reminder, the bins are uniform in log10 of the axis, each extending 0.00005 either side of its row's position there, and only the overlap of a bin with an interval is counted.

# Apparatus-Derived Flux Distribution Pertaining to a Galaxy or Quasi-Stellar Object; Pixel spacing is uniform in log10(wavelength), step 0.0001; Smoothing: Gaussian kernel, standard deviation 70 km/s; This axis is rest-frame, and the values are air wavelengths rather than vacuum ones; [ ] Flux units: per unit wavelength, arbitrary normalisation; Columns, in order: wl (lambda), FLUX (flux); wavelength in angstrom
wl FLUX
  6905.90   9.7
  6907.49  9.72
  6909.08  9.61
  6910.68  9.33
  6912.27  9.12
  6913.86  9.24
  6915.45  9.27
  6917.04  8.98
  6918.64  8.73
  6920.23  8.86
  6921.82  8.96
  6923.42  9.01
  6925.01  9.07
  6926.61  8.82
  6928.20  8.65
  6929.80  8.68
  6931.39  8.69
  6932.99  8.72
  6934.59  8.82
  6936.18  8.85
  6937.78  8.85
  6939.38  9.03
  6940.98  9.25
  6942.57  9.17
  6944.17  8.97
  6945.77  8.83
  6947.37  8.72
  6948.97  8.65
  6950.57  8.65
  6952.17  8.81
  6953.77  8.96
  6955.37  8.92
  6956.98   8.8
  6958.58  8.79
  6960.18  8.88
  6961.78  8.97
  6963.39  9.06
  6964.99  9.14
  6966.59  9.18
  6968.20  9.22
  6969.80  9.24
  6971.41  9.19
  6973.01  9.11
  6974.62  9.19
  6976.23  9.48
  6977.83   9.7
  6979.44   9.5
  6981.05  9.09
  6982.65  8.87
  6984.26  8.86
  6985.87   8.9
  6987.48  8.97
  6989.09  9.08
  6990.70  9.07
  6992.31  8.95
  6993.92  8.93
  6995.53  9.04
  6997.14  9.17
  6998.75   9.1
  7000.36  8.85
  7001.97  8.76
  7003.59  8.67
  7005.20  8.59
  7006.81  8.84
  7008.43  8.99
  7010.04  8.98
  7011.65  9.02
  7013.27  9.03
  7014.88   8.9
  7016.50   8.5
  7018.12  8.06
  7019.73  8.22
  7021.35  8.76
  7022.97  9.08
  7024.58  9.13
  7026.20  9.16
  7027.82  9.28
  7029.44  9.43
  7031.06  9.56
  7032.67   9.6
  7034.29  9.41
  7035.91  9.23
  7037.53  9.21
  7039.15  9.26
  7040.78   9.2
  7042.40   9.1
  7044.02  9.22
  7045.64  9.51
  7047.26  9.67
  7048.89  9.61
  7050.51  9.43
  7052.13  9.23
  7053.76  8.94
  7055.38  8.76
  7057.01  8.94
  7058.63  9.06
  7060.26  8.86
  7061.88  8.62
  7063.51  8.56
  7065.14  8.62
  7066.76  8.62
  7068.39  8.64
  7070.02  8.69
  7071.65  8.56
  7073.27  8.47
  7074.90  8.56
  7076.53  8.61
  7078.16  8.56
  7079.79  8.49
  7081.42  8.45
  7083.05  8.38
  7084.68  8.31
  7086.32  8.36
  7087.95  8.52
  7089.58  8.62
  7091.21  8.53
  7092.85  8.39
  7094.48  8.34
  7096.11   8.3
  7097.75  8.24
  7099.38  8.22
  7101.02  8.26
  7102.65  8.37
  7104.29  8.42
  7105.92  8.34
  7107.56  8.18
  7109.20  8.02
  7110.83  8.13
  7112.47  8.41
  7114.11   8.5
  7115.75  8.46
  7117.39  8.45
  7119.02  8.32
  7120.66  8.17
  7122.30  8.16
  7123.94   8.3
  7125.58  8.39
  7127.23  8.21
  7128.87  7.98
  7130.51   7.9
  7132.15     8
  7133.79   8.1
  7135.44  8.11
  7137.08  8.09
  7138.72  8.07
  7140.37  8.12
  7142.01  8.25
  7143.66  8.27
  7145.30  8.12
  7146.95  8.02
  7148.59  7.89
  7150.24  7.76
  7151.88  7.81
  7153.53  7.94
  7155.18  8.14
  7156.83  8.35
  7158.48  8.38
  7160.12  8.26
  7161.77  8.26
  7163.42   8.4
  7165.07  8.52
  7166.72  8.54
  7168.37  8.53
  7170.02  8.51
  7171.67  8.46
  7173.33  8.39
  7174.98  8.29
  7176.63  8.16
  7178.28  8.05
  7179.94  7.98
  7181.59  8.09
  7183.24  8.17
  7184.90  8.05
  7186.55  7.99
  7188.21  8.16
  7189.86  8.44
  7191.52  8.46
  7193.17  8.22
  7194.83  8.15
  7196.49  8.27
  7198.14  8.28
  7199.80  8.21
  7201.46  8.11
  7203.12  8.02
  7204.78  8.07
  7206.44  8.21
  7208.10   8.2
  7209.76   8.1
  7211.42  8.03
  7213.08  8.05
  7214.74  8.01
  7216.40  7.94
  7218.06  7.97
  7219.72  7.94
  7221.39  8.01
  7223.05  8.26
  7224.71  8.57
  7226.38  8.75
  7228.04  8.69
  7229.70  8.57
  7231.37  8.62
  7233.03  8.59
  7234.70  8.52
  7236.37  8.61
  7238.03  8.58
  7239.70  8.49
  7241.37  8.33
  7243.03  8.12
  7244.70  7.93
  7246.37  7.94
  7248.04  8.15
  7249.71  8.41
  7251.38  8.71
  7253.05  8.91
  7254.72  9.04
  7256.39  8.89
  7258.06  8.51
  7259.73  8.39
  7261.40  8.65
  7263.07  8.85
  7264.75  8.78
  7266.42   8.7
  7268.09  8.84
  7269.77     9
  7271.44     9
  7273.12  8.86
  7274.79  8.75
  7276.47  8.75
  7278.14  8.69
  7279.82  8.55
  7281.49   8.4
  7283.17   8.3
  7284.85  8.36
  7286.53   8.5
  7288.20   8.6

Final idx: 8.72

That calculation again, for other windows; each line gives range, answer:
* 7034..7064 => 9.15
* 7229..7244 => 8.49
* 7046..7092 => 8.75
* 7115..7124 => 8.32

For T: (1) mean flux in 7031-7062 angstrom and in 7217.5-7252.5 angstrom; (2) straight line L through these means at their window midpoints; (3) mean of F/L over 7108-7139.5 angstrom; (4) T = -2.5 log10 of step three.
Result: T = 0.09 mag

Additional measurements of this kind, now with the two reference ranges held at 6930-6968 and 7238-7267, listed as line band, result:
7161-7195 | 0.04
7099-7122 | 0.05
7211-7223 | 0.07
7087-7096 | 0.03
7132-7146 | 0.07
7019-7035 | -0.04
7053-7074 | 0.00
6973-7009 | -0.02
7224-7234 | -0.01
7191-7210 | 0.05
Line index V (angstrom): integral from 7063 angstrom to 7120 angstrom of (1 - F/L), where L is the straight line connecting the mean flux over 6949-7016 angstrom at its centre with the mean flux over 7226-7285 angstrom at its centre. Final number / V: 2.7 angstrom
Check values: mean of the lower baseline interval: 9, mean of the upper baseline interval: 8.59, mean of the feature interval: 8.42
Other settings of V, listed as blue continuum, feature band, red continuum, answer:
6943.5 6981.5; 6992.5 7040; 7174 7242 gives -0.66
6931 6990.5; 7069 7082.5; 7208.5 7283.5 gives 0.38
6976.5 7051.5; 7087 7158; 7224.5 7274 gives 5.17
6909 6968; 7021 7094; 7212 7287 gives -1.17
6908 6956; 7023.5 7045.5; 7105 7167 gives -1.87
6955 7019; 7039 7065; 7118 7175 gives -1.31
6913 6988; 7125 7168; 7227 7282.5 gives 2.88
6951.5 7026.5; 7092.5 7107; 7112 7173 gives 0.20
